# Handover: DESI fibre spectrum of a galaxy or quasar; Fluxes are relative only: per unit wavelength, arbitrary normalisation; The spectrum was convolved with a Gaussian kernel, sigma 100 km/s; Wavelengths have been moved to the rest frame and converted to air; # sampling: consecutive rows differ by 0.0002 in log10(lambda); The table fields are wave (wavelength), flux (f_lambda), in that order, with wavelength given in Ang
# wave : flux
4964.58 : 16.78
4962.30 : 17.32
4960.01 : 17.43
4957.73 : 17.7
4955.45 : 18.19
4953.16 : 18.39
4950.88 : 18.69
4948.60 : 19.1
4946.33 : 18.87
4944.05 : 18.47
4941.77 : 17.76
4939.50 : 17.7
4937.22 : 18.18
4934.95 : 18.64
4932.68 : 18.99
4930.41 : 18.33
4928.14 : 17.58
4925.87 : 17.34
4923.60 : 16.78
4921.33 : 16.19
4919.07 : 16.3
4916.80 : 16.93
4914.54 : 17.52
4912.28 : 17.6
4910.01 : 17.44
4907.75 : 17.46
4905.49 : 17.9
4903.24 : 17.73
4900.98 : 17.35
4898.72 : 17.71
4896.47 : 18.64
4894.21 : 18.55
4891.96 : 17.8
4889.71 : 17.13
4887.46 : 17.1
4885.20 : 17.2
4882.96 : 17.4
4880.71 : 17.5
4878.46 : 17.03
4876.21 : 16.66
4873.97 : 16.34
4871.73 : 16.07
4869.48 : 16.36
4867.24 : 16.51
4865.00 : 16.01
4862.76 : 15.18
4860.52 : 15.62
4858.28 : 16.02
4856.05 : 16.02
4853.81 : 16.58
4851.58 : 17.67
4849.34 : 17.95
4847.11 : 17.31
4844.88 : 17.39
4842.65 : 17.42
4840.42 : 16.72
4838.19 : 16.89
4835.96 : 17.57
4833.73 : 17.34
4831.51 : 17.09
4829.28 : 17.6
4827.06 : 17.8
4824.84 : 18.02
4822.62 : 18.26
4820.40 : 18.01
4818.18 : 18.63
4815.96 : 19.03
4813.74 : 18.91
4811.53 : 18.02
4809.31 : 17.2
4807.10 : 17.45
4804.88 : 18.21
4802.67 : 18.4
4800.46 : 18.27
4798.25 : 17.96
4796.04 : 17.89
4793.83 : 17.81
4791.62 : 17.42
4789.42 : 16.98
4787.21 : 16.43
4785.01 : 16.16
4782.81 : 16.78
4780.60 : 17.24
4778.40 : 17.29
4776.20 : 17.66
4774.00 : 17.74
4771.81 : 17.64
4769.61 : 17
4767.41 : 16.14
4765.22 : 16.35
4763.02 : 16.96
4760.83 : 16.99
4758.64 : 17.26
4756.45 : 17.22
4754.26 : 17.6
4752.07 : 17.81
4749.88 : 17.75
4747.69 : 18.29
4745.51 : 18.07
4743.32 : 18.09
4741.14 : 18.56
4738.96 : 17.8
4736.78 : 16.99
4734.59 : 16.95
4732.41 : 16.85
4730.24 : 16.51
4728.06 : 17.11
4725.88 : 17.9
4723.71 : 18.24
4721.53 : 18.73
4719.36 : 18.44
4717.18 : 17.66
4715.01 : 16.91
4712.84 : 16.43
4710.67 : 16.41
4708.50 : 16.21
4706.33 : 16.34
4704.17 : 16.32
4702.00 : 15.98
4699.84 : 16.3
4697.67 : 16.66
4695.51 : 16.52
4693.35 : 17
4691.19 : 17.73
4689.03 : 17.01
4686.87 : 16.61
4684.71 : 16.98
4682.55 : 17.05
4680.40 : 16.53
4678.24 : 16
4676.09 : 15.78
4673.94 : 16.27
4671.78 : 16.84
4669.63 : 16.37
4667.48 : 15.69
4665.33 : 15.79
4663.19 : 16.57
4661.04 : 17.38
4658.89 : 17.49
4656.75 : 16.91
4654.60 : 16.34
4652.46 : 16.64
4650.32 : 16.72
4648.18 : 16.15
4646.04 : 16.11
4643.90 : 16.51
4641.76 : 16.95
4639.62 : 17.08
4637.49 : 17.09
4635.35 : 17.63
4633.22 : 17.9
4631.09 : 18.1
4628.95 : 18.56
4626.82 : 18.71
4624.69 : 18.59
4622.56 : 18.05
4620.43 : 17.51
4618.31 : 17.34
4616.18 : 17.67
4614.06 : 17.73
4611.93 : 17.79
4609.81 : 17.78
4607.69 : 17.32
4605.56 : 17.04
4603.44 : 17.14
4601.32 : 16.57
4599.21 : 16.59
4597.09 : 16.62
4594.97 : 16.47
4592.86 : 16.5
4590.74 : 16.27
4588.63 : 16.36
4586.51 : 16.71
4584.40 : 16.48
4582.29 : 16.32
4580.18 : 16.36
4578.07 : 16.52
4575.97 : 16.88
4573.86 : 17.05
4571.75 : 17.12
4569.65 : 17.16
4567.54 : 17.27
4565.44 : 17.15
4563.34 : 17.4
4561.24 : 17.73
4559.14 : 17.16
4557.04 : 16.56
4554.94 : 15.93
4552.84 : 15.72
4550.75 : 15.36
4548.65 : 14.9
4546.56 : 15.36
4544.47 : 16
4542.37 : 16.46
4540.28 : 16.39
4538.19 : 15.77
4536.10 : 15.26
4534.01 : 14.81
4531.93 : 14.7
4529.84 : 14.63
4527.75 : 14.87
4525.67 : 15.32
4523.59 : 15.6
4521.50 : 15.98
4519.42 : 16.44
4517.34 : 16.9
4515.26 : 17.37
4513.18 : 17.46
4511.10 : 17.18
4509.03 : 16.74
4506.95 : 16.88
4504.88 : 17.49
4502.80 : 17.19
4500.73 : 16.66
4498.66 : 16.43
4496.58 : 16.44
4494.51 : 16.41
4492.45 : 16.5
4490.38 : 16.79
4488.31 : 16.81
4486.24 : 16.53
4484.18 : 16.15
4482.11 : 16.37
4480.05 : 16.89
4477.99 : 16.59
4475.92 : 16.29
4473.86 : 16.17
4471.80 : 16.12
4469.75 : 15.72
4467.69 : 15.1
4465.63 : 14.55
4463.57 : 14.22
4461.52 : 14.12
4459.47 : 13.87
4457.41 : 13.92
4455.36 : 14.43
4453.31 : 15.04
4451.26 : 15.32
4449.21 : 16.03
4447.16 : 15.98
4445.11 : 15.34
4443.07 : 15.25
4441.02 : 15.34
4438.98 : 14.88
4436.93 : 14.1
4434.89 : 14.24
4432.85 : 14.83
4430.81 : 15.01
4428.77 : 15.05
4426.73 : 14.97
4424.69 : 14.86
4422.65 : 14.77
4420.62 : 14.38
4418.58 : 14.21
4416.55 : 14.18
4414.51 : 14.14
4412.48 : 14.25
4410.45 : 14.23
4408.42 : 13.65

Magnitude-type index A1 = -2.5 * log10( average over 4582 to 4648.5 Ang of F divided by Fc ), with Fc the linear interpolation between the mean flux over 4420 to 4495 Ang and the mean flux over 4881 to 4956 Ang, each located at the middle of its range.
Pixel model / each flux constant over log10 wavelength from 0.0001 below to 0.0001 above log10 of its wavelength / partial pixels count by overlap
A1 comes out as -0.06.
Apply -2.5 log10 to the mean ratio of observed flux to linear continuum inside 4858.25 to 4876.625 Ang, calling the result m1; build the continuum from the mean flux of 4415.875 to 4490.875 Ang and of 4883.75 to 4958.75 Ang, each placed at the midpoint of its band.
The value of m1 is 0.09 mag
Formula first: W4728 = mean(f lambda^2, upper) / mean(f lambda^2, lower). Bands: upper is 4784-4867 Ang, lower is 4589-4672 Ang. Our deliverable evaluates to 1.10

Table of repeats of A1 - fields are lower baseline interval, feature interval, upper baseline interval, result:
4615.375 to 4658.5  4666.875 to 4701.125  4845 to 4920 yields 0.04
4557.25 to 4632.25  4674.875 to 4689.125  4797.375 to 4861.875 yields 0.05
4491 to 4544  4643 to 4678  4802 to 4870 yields 0.02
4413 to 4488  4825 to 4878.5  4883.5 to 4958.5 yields 0.04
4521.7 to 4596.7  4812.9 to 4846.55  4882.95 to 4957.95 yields -0.02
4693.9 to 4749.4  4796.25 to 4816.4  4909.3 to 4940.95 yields -0.05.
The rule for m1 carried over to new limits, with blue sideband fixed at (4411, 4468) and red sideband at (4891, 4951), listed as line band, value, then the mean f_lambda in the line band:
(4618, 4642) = -0.122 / 17.8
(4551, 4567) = -0.085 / 16.8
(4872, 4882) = 0.045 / 16.8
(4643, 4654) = -0.024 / 16.4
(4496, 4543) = -0.068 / 16.2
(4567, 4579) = -0.094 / 17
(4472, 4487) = -0.099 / 16.4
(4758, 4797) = -0.012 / 17.1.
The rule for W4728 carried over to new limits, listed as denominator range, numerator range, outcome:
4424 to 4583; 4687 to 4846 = 1.22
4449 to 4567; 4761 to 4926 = 1.25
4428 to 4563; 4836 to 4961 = 1.30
